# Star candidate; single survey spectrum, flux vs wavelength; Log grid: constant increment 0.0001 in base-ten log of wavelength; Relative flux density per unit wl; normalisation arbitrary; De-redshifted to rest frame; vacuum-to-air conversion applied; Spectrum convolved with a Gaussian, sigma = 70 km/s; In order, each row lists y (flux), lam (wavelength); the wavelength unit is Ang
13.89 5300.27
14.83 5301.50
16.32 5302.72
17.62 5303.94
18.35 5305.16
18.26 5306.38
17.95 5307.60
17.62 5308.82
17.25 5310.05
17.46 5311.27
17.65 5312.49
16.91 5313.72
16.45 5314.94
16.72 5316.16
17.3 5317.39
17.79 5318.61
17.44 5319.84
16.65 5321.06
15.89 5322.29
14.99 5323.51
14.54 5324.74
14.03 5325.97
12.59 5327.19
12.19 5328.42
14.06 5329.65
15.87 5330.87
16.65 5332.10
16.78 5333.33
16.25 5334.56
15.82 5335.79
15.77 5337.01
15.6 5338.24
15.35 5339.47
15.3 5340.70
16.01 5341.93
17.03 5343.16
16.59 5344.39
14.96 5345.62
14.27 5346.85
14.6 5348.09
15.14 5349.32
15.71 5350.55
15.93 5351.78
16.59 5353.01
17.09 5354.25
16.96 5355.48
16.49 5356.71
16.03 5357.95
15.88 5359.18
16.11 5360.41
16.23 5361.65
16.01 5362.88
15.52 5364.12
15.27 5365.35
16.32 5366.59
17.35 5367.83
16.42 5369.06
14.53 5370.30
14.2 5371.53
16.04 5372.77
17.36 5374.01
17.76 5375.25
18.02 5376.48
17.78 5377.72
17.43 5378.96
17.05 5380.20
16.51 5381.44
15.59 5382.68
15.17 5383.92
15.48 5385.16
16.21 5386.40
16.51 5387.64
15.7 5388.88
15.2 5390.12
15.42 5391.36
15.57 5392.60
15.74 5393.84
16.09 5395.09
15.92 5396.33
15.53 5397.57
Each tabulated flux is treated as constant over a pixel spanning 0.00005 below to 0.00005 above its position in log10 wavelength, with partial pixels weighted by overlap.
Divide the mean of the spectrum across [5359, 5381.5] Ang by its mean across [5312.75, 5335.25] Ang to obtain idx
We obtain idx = 1.0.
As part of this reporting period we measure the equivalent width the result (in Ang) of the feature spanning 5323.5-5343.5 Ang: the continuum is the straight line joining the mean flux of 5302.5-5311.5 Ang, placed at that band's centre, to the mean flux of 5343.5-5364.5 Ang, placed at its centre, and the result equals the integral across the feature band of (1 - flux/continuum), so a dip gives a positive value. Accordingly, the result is 1.74 Ang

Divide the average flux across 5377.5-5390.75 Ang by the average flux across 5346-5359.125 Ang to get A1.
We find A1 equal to 1.0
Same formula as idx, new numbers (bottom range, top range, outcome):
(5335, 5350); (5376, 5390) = 1.06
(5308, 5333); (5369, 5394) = 1.01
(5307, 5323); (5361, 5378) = 0.95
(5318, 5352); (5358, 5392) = 1.05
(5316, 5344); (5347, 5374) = 1.02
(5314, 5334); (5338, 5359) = 1.01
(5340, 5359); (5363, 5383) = 1.03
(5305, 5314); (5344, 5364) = 0.90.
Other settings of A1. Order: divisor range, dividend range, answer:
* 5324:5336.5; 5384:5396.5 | 1.06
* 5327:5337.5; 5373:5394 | 1.08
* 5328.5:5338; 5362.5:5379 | 1.05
